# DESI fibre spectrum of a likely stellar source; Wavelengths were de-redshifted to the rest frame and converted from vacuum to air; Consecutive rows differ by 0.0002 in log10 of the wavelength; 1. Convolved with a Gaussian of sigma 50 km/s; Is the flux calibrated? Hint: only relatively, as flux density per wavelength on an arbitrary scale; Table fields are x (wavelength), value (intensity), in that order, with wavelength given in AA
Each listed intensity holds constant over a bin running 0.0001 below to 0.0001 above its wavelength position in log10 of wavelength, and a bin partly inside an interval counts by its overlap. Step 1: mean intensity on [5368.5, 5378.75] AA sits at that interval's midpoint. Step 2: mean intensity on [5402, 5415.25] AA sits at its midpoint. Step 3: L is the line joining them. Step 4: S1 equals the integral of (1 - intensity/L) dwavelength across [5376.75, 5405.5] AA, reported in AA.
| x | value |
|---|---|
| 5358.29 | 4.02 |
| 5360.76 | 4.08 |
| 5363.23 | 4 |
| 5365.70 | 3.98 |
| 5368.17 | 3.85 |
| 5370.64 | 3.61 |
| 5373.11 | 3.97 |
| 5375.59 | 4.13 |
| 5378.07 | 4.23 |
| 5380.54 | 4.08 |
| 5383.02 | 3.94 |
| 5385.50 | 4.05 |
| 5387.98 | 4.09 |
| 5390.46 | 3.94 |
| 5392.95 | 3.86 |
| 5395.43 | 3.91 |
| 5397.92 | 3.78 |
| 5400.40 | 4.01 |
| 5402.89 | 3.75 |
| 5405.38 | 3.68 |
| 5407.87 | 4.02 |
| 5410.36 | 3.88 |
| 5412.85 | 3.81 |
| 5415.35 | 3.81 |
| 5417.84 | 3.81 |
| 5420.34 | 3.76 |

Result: -0.4 AA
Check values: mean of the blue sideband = 3.96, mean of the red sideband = 3.83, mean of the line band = 3.95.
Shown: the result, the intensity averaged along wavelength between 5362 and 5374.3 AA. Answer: 3.88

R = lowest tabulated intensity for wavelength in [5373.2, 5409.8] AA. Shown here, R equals 3.68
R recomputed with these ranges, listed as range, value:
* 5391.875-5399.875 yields 3.78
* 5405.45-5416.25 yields 3.81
